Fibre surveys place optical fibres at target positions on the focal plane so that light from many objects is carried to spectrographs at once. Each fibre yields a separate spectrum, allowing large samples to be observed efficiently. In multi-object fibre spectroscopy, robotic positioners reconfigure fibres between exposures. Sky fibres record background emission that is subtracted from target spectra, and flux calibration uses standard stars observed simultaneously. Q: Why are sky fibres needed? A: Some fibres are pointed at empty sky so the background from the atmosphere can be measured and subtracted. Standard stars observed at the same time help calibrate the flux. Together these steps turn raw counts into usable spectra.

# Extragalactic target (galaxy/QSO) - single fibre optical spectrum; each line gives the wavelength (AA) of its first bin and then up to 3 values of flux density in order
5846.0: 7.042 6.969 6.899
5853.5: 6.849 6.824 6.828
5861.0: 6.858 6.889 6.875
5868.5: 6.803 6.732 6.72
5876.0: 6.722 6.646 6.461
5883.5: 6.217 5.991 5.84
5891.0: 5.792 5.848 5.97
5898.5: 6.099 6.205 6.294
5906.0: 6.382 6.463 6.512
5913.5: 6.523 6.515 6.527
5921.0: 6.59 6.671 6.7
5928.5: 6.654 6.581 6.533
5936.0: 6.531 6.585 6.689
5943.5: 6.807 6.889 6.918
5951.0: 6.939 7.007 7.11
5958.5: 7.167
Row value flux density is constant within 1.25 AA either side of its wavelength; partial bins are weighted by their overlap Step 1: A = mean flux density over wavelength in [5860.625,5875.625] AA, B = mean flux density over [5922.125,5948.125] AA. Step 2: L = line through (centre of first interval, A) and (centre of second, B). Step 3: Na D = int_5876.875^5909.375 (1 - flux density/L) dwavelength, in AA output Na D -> 2.80 AA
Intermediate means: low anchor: 6.8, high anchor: 6.67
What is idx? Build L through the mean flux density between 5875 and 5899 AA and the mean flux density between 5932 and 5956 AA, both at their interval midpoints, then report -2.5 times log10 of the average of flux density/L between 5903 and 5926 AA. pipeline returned -0.01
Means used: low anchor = 6.15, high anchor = 6.78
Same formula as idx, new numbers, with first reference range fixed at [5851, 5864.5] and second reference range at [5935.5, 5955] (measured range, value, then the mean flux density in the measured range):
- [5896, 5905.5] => 0.108 mag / 6.18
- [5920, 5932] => 0.029 mag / 6.64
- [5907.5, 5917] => 0.053 mag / 6.5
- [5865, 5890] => 0.058 mag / 6.49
